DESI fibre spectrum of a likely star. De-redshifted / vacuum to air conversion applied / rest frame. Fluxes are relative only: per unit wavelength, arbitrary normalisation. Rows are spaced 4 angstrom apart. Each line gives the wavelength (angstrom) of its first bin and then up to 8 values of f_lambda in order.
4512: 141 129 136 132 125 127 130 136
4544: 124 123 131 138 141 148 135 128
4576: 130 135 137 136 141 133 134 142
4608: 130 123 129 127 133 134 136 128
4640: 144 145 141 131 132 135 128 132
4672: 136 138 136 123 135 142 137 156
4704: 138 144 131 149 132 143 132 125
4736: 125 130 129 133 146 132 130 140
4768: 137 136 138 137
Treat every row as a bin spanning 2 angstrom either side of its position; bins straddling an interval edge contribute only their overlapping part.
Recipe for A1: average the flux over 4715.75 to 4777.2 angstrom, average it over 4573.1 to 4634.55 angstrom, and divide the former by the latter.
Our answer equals 1.0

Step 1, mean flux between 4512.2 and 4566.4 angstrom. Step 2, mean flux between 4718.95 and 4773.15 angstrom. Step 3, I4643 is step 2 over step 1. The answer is 1.01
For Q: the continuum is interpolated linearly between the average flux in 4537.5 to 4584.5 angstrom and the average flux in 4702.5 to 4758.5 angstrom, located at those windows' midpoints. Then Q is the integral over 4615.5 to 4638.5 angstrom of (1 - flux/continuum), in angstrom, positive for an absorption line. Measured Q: 0.4 angstrom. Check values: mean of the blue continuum 134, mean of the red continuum 135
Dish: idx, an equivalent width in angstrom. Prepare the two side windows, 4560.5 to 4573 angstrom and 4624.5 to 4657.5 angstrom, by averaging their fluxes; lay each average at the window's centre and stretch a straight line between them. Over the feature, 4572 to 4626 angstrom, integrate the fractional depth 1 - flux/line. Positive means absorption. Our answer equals 1.8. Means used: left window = 138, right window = 136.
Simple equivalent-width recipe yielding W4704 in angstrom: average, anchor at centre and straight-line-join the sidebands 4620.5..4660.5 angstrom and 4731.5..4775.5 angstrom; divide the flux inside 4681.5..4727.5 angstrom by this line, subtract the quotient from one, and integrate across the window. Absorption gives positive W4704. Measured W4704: -1.5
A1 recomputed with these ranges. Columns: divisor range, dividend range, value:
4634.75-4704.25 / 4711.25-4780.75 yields 0.99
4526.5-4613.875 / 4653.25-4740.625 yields 1.02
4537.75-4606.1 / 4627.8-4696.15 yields 1.00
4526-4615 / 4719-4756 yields 1.00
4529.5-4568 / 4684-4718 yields 1.05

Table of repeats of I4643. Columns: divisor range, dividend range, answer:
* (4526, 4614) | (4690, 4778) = 1.03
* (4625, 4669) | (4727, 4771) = 0.98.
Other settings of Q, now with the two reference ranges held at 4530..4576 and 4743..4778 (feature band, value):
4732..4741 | 0.6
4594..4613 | 0.1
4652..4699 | 0.1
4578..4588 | -0.2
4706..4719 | -0.5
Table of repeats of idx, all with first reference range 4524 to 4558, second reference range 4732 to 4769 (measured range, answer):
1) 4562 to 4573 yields -0.7 angstrom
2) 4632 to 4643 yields -0.5 angstrom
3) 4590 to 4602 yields -0.5 angstrom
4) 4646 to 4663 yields -0.4 angstrom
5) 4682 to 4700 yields -0.6 angstrom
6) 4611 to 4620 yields 0.3 angstrom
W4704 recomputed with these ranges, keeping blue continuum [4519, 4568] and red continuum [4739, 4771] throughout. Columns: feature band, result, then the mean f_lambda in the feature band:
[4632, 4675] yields -0.50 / 135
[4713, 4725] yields -0.53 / 140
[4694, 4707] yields -0.91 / 144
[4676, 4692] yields 0.07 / 134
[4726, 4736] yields 0.50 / 128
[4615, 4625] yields 0.30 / 129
